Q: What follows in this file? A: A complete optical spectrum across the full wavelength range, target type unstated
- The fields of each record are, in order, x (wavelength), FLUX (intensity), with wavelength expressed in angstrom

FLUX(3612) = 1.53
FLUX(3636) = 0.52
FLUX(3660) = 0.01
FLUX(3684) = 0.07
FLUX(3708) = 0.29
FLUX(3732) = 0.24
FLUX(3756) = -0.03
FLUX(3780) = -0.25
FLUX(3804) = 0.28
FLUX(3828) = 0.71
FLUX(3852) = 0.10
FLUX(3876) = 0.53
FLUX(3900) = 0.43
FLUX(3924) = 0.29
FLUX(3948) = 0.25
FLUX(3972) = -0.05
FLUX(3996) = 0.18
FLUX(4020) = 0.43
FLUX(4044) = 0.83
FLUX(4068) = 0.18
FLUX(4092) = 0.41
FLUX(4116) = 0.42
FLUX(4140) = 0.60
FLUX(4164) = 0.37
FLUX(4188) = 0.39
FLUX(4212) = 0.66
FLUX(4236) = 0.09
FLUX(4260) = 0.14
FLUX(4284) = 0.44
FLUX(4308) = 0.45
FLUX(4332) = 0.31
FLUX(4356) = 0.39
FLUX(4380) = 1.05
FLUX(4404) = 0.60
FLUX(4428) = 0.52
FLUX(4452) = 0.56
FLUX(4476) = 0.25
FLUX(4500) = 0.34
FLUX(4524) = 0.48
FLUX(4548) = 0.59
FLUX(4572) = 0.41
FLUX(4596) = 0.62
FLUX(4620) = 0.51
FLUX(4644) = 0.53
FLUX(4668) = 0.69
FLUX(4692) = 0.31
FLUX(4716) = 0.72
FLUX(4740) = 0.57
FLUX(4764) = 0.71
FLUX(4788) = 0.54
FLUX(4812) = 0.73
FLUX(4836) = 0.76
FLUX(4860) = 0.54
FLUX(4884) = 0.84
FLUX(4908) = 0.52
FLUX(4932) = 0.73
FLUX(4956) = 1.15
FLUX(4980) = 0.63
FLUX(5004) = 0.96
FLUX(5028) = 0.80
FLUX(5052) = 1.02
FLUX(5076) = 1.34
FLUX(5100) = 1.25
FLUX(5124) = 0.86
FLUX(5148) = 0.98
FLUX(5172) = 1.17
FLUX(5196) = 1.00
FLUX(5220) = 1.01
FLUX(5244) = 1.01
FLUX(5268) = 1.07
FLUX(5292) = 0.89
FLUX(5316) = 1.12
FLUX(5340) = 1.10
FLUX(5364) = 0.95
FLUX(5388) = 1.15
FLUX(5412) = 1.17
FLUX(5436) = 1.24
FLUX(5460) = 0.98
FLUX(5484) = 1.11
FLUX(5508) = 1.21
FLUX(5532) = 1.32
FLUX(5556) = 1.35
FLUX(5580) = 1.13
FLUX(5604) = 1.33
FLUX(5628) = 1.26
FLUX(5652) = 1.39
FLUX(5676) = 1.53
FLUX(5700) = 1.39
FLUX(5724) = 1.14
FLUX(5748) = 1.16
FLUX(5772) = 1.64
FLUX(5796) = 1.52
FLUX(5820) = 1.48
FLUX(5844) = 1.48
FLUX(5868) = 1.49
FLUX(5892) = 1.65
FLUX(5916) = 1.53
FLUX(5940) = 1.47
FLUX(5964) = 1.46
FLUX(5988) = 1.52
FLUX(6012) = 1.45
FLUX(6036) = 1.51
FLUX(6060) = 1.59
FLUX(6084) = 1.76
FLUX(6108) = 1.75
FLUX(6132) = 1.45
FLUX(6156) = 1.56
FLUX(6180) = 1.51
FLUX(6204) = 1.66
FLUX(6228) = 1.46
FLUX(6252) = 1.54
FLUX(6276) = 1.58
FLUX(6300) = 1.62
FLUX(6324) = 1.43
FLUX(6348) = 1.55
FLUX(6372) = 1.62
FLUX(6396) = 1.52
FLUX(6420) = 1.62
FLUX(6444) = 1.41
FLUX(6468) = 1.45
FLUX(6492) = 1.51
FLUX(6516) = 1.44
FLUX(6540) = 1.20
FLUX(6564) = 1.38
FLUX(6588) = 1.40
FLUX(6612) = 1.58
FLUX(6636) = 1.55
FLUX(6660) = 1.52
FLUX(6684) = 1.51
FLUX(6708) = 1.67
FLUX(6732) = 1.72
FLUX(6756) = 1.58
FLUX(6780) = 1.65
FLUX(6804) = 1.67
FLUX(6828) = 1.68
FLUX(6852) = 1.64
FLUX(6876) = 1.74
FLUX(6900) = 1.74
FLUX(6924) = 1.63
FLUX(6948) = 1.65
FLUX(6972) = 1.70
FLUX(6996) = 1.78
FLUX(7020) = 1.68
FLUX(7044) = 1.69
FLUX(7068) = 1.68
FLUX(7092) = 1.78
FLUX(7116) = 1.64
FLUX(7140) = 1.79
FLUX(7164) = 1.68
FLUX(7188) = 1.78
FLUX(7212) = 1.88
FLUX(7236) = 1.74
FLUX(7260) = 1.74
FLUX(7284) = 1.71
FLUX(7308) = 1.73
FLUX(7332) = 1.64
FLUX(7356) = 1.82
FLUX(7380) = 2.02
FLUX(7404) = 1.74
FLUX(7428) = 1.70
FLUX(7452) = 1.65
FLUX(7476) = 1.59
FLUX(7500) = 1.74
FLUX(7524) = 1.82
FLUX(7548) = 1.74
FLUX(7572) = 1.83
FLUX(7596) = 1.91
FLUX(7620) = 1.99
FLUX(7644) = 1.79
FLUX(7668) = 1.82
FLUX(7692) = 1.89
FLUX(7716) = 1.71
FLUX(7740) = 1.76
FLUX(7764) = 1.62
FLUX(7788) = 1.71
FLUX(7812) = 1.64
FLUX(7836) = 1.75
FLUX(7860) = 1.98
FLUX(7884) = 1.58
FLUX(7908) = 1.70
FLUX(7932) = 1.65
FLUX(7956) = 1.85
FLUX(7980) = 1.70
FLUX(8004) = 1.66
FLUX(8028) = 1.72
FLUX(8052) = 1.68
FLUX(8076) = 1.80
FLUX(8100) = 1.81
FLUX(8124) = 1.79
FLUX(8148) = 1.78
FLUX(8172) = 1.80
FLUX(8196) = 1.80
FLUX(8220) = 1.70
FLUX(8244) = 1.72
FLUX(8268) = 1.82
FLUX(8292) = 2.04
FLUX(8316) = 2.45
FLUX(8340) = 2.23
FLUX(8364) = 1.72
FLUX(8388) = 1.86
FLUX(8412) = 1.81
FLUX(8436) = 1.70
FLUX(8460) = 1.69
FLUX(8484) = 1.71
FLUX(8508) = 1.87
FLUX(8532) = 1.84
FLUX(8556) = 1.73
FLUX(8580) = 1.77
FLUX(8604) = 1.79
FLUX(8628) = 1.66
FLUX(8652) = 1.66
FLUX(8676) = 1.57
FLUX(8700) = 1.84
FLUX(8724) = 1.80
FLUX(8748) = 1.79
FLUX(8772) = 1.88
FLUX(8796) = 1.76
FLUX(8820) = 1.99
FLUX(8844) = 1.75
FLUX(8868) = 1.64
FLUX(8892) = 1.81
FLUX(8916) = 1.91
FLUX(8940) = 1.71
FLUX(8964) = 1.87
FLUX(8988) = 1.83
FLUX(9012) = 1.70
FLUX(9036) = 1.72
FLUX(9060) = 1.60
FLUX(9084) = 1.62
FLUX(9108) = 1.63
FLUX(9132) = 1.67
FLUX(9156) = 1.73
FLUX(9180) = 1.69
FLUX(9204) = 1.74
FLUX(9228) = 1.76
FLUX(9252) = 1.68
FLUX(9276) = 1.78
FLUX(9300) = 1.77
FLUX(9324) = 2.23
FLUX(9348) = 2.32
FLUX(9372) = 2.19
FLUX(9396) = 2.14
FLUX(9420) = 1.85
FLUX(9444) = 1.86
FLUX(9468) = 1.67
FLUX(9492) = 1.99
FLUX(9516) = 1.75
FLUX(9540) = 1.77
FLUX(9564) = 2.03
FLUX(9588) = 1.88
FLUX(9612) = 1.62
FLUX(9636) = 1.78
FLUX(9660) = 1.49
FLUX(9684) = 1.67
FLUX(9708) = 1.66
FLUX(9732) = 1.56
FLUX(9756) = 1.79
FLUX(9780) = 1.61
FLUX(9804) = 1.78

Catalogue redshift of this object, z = 0.27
